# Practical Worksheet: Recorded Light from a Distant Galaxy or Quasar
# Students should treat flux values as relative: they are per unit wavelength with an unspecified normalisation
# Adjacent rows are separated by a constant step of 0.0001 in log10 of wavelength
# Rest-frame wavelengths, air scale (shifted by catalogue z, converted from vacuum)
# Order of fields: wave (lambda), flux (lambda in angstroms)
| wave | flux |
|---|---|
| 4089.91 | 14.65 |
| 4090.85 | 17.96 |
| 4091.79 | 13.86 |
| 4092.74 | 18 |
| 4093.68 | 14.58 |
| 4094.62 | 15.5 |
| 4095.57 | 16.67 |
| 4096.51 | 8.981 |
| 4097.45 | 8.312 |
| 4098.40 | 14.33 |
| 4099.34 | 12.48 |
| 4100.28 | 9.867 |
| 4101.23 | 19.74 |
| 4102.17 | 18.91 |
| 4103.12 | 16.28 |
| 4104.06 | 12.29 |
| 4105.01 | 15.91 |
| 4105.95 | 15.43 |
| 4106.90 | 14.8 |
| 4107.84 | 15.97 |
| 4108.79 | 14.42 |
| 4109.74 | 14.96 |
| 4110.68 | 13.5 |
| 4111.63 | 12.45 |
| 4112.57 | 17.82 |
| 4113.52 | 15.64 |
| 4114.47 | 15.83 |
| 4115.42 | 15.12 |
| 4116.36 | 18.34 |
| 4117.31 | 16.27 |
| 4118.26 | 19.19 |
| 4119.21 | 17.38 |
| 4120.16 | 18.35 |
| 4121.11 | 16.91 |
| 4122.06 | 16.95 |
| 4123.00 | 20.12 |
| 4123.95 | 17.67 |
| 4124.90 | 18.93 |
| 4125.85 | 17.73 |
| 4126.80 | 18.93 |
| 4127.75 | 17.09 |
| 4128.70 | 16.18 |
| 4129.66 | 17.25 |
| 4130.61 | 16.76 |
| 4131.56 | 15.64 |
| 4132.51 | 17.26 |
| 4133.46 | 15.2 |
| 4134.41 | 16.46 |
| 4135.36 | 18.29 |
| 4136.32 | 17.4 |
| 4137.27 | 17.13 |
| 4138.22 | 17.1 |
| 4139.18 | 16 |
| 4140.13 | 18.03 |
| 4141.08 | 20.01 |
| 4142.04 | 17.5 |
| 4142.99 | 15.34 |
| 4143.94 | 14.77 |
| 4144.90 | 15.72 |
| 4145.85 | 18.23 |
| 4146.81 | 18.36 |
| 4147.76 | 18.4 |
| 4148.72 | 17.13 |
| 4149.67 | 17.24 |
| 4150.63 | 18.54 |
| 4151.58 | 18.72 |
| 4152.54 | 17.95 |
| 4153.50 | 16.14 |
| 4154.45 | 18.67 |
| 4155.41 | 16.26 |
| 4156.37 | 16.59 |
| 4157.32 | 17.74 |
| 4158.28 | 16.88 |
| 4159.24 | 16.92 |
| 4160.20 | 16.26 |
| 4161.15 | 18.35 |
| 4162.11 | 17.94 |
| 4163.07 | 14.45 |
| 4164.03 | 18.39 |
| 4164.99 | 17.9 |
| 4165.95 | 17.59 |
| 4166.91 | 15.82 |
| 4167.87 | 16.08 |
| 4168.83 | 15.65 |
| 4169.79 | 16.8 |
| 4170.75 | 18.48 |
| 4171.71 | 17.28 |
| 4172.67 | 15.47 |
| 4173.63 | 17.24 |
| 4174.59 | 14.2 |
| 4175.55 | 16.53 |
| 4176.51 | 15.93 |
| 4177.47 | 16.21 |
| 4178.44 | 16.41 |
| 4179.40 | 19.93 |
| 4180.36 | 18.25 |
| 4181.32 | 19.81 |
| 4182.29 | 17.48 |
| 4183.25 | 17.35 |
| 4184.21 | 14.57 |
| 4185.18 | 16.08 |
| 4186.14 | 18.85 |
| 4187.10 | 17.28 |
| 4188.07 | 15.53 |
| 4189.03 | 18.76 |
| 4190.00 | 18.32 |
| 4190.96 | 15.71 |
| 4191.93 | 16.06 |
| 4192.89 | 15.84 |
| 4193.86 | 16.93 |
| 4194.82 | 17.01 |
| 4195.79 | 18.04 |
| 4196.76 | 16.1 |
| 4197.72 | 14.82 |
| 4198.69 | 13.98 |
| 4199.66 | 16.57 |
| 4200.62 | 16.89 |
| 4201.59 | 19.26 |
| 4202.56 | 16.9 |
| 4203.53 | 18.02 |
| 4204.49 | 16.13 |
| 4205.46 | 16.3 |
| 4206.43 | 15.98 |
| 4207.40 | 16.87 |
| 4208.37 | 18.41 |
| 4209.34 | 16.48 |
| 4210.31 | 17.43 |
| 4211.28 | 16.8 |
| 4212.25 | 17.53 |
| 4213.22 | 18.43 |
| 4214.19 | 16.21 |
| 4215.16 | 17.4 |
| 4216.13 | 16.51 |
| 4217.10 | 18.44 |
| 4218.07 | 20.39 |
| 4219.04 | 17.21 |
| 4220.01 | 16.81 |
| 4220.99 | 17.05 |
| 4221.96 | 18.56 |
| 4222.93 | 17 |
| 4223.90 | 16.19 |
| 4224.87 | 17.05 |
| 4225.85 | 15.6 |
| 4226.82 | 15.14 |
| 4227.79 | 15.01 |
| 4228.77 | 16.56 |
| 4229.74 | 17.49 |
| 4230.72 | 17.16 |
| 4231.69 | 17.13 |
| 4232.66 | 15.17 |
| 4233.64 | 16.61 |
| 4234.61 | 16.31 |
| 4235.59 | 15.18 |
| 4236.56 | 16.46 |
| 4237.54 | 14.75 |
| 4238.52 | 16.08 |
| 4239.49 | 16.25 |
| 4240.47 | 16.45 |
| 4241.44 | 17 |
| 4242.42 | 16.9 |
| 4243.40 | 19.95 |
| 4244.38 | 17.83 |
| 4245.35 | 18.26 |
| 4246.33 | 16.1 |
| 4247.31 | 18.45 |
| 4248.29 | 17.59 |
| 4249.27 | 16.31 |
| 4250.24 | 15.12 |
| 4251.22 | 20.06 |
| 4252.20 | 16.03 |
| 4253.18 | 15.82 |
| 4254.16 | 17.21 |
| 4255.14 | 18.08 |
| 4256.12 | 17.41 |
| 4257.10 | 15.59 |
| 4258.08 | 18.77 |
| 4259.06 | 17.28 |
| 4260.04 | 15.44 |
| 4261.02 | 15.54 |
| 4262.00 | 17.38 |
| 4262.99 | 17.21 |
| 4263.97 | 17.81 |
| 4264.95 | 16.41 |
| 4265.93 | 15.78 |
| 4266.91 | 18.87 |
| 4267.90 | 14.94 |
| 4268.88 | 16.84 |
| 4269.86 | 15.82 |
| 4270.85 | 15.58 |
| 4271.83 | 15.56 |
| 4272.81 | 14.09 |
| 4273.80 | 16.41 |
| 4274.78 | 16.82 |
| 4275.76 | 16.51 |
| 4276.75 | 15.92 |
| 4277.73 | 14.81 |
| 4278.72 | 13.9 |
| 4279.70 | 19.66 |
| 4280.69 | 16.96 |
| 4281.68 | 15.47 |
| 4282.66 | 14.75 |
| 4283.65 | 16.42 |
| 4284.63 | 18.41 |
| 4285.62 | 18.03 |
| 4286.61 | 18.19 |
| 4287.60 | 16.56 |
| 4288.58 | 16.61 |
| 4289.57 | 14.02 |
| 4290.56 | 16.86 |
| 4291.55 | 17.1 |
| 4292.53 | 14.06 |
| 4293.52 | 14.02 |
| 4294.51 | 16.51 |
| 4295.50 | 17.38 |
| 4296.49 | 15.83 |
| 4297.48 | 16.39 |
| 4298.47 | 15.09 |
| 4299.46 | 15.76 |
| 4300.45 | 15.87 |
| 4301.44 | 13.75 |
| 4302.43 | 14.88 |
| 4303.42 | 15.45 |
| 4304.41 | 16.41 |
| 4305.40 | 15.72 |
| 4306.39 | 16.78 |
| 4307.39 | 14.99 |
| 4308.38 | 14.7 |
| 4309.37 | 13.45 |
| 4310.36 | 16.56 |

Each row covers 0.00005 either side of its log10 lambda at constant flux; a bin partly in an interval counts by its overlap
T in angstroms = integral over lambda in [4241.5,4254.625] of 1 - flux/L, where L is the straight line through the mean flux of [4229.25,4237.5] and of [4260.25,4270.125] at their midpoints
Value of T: -0.7 angstroms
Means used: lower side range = 16.4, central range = 17.3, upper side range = 16.6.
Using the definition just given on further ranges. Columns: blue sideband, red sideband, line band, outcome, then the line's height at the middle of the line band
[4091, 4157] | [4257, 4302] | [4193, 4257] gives -2.37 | 16.3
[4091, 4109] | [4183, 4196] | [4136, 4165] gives -2.58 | 15.9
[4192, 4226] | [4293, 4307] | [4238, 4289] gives -1.69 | 16.2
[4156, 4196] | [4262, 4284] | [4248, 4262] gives -0.44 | 16.4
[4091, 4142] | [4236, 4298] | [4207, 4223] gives -1.06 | 16.4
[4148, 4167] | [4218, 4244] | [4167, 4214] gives 0.38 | 17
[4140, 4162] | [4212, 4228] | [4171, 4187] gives 0.25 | 17.3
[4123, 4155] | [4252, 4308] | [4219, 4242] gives 0.31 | 16.6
